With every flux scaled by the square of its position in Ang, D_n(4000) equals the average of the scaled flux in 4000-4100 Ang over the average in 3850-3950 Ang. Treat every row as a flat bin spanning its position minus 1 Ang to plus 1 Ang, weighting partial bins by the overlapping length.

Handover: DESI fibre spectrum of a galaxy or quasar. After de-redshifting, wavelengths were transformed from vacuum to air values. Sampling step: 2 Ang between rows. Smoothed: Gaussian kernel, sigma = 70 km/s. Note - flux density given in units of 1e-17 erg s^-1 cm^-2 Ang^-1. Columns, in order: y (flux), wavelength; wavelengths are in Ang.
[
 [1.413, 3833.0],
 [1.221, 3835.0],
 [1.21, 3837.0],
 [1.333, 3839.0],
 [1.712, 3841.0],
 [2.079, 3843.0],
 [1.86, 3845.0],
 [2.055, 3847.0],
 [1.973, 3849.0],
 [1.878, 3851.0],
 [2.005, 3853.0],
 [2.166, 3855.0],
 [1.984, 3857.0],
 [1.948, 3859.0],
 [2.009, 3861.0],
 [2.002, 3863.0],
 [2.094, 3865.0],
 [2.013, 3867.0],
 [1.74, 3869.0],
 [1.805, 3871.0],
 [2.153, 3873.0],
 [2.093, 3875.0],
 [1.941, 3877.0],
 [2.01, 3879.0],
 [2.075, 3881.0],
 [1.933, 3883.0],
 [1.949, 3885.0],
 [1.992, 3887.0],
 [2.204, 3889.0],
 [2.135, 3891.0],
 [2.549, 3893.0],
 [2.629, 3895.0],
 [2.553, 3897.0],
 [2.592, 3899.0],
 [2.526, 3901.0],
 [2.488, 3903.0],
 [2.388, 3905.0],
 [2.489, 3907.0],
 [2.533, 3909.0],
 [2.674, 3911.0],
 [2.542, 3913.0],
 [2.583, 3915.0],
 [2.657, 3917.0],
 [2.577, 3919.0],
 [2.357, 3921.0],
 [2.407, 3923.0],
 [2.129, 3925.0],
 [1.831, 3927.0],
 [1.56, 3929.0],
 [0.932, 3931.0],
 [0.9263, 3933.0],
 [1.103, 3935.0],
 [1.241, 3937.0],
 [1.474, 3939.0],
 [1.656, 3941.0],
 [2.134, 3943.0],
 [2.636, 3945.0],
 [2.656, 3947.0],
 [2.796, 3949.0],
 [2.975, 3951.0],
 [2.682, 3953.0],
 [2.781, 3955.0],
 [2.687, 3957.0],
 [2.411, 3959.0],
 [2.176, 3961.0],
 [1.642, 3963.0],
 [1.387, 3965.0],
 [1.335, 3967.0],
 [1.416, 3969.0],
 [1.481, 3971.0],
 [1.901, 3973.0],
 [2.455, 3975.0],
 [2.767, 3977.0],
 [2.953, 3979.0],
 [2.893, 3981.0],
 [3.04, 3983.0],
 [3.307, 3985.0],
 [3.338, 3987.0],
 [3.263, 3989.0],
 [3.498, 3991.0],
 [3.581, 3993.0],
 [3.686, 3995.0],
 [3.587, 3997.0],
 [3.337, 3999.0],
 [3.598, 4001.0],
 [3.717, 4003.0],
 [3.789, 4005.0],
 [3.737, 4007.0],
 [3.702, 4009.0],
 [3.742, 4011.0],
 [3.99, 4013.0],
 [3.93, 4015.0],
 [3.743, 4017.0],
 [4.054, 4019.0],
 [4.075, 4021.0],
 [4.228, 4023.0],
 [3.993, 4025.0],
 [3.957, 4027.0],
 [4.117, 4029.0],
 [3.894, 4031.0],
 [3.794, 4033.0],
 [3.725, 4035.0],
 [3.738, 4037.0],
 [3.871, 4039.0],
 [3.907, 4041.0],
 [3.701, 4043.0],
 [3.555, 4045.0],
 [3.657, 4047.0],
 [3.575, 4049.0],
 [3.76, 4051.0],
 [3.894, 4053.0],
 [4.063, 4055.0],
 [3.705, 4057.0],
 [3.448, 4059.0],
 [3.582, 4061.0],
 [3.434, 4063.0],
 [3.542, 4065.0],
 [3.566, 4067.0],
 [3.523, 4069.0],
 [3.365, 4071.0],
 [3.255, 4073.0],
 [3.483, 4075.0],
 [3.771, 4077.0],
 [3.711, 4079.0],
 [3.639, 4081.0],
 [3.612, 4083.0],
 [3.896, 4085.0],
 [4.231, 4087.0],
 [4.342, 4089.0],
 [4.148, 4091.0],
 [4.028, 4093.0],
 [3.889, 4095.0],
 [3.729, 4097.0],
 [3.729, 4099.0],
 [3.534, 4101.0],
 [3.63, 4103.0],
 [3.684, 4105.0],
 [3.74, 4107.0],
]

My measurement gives 1.9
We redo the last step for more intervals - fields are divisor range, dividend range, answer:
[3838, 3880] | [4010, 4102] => 2.15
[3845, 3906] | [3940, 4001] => 1.30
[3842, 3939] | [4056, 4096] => 1.95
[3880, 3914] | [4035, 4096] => 1.71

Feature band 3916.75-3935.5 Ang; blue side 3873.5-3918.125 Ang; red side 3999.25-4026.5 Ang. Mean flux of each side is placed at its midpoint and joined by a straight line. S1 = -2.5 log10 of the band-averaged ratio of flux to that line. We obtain 0.422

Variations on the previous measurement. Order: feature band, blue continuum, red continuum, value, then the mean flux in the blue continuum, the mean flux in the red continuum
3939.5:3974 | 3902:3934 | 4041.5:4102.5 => 0.188 mag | 2.19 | 3.71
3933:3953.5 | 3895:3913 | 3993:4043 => 0.406 mag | 2.54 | 3.82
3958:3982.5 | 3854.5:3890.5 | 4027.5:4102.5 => 0.355 mag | 2.01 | 3.74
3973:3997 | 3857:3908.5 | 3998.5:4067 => 0.051 mag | 2.17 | 3.78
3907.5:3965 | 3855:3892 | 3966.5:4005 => 0.169 mag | 2.01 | 2.95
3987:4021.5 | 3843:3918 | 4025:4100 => -0.136 mag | 2.19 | 3.76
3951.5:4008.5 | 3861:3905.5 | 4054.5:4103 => 0.054 mag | 2.17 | 3.71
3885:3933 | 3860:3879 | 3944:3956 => 0.030 mag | 1.98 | 2.75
